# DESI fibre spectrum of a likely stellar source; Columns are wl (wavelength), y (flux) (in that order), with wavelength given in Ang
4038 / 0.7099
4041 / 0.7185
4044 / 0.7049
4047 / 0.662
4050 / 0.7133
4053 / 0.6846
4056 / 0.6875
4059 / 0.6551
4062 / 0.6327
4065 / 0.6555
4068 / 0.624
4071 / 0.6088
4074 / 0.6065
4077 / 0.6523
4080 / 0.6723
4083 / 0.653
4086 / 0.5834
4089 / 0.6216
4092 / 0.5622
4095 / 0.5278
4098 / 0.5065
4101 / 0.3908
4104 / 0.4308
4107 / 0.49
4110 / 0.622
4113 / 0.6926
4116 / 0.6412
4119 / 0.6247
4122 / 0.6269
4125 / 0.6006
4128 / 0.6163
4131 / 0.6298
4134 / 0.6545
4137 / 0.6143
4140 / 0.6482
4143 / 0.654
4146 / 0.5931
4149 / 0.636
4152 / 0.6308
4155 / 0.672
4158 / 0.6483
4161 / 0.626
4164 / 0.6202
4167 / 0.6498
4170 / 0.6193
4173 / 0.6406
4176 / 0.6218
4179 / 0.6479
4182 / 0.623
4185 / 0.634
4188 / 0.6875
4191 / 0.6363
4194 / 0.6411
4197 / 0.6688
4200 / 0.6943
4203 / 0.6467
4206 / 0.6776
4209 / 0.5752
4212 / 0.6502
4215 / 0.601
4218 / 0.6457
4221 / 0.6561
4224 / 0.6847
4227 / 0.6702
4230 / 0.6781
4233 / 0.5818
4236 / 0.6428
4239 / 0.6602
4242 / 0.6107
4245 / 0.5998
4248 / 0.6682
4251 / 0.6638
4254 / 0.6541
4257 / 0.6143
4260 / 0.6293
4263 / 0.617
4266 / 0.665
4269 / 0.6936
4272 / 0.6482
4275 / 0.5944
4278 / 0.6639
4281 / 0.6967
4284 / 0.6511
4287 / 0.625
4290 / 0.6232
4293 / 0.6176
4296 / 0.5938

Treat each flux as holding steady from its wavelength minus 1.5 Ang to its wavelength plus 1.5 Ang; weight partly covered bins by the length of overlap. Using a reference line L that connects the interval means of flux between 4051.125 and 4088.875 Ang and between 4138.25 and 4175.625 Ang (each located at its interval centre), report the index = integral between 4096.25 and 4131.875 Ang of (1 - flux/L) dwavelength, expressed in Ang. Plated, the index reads 3.78 Ang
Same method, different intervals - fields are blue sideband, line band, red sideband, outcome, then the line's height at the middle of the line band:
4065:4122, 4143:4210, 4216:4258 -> -2.25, 0.62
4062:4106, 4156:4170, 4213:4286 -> -0.57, 0.611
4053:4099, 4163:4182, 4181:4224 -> 0.24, 0.641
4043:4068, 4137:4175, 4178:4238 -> 1.15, 0.655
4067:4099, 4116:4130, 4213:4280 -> -0.17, 0.613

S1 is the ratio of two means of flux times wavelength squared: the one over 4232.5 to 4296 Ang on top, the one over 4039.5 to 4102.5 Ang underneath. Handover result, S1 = 1.12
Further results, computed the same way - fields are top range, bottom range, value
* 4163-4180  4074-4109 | 1.18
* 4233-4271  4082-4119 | 1.23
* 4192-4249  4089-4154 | 1.14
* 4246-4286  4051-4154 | 1.15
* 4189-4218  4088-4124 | 1.20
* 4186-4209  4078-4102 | 1.22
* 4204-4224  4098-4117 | 1.25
